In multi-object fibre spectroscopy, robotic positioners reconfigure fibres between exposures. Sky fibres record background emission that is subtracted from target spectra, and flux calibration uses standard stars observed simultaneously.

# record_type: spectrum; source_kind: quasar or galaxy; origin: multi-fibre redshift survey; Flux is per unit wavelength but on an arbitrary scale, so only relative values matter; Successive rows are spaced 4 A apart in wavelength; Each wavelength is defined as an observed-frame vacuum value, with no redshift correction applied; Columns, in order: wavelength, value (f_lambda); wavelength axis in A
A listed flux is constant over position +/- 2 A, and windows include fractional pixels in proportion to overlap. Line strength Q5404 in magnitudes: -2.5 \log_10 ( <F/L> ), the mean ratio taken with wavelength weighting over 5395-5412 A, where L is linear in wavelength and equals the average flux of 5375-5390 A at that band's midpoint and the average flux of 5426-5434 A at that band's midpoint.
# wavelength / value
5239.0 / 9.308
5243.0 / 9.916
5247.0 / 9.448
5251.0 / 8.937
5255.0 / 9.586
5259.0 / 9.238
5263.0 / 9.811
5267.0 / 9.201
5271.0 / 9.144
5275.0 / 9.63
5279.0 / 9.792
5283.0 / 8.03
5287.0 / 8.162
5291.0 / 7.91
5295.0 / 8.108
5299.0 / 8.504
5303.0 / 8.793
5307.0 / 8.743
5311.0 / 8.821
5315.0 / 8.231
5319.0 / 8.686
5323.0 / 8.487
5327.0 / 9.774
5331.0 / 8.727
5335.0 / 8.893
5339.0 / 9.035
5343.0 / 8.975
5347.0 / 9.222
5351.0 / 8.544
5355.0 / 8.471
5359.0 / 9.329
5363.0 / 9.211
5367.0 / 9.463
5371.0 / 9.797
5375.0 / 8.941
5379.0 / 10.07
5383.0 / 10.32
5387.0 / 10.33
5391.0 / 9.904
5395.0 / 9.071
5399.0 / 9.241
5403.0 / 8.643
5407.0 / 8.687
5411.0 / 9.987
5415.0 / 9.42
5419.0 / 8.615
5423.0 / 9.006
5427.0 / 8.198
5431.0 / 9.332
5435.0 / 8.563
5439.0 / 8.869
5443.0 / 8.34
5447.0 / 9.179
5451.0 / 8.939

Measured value 0.05 mag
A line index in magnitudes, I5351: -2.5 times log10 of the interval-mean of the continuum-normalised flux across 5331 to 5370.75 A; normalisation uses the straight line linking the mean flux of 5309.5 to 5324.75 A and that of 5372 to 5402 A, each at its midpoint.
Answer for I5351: 0.01 mag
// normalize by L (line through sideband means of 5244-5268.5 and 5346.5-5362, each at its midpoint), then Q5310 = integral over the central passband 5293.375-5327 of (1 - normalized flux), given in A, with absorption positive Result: 1.8 A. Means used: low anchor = 9.4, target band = 8.62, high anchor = 8.88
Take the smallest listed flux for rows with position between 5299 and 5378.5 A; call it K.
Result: 8.231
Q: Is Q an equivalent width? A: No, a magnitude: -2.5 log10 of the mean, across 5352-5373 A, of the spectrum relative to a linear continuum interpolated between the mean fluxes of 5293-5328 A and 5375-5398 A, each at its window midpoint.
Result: 0.027 mag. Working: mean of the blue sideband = 8.65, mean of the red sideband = 9.82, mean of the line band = 9.22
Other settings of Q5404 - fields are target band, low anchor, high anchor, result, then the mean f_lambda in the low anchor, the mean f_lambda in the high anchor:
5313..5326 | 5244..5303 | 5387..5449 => 0.053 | 8.97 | 9.05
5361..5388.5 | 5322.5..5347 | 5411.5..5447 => -0.089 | 9.03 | 8.87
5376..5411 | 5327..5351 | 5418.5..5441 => -0.080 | 9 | 8.77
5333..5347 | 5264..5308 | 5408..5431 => -0.016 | 8.75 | 9.05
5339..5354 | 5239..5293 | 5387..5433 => 0.030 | 9.15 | 9.15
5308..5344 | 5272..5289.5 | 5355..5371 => 0.032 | 8.89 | 9.28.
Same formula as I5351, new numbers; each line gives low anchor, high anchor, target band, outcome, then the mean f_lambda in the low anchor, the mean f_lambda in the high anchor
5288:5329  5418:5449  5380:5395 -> -0.15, 8.59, 8.77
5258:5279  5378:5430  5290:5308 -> 0.12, 9.45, 9.33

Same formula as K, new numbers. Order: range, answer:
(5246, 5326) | 7.91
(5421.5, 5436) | 8.198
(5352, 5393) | 8.471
